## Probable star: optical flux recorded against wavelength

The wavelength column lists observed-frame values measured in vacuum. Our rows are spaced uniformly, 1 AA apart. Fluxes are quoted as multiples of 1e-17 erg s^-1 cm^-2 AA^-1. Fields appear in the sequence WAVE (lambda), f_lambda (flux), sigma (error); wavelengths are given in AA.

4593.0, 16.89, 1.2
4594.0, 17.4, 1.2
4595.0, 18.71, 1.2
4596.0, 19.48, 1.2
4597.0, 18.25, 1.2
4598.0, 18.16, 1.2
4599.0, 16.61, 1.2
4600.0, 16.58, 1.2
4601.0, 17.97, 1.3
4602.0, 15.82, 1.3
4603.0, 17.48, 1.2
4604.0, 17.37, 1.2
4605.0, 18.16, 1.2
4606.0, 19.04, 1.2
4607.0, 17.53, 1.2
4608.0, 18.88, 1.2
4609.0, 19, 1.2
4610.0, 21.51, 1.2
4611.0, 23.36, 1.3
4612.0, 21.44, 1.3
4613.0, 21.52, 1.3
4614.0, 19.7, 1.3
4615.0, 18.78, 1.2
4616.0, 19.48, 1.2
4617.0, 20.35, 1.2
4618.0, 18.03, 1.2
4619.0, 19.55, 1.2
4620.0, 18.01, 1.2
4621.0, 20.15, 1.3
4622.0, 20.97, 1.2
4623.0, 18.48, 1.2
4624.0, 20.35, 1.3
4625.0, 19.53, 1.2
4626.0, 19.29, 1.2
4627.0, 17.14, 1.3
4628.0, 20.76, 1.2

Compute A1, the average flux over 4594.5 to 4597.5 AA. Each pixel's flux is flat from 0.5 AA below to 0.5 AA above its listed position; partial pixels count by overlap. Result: 18.8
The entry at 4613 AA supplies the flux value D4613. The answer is 21.52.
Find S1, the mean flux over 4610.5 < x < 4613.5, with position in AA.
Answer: 22.1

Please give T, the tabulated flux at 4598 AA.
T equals 18.16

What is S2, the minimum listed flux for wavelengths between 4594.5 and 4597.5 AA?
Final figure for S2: 18.25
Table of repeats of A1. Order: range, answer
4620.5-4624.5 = 20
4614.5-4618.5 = 19.2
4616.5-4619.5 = 19.3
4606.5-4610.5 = 19.2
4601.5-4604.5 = 16.9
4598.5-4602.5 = 16.7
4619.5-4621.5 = 19.1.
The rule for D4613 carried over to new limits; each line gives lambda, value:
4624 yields 20.35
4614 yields 19.7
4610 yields 21.51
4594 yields 17.4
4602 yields 15.82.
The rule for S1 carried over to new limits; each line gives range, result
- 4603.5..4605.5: 17.8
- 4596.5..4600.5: 17.4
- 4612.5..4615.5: 20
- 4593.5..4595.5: 18.1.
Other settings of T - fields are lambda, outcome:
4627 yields 17.14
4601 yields 17.97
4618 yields 18.03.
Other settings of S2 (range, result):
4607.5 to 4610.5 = 18.88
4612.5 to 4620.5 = 18.01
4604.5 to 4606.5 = 18.16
